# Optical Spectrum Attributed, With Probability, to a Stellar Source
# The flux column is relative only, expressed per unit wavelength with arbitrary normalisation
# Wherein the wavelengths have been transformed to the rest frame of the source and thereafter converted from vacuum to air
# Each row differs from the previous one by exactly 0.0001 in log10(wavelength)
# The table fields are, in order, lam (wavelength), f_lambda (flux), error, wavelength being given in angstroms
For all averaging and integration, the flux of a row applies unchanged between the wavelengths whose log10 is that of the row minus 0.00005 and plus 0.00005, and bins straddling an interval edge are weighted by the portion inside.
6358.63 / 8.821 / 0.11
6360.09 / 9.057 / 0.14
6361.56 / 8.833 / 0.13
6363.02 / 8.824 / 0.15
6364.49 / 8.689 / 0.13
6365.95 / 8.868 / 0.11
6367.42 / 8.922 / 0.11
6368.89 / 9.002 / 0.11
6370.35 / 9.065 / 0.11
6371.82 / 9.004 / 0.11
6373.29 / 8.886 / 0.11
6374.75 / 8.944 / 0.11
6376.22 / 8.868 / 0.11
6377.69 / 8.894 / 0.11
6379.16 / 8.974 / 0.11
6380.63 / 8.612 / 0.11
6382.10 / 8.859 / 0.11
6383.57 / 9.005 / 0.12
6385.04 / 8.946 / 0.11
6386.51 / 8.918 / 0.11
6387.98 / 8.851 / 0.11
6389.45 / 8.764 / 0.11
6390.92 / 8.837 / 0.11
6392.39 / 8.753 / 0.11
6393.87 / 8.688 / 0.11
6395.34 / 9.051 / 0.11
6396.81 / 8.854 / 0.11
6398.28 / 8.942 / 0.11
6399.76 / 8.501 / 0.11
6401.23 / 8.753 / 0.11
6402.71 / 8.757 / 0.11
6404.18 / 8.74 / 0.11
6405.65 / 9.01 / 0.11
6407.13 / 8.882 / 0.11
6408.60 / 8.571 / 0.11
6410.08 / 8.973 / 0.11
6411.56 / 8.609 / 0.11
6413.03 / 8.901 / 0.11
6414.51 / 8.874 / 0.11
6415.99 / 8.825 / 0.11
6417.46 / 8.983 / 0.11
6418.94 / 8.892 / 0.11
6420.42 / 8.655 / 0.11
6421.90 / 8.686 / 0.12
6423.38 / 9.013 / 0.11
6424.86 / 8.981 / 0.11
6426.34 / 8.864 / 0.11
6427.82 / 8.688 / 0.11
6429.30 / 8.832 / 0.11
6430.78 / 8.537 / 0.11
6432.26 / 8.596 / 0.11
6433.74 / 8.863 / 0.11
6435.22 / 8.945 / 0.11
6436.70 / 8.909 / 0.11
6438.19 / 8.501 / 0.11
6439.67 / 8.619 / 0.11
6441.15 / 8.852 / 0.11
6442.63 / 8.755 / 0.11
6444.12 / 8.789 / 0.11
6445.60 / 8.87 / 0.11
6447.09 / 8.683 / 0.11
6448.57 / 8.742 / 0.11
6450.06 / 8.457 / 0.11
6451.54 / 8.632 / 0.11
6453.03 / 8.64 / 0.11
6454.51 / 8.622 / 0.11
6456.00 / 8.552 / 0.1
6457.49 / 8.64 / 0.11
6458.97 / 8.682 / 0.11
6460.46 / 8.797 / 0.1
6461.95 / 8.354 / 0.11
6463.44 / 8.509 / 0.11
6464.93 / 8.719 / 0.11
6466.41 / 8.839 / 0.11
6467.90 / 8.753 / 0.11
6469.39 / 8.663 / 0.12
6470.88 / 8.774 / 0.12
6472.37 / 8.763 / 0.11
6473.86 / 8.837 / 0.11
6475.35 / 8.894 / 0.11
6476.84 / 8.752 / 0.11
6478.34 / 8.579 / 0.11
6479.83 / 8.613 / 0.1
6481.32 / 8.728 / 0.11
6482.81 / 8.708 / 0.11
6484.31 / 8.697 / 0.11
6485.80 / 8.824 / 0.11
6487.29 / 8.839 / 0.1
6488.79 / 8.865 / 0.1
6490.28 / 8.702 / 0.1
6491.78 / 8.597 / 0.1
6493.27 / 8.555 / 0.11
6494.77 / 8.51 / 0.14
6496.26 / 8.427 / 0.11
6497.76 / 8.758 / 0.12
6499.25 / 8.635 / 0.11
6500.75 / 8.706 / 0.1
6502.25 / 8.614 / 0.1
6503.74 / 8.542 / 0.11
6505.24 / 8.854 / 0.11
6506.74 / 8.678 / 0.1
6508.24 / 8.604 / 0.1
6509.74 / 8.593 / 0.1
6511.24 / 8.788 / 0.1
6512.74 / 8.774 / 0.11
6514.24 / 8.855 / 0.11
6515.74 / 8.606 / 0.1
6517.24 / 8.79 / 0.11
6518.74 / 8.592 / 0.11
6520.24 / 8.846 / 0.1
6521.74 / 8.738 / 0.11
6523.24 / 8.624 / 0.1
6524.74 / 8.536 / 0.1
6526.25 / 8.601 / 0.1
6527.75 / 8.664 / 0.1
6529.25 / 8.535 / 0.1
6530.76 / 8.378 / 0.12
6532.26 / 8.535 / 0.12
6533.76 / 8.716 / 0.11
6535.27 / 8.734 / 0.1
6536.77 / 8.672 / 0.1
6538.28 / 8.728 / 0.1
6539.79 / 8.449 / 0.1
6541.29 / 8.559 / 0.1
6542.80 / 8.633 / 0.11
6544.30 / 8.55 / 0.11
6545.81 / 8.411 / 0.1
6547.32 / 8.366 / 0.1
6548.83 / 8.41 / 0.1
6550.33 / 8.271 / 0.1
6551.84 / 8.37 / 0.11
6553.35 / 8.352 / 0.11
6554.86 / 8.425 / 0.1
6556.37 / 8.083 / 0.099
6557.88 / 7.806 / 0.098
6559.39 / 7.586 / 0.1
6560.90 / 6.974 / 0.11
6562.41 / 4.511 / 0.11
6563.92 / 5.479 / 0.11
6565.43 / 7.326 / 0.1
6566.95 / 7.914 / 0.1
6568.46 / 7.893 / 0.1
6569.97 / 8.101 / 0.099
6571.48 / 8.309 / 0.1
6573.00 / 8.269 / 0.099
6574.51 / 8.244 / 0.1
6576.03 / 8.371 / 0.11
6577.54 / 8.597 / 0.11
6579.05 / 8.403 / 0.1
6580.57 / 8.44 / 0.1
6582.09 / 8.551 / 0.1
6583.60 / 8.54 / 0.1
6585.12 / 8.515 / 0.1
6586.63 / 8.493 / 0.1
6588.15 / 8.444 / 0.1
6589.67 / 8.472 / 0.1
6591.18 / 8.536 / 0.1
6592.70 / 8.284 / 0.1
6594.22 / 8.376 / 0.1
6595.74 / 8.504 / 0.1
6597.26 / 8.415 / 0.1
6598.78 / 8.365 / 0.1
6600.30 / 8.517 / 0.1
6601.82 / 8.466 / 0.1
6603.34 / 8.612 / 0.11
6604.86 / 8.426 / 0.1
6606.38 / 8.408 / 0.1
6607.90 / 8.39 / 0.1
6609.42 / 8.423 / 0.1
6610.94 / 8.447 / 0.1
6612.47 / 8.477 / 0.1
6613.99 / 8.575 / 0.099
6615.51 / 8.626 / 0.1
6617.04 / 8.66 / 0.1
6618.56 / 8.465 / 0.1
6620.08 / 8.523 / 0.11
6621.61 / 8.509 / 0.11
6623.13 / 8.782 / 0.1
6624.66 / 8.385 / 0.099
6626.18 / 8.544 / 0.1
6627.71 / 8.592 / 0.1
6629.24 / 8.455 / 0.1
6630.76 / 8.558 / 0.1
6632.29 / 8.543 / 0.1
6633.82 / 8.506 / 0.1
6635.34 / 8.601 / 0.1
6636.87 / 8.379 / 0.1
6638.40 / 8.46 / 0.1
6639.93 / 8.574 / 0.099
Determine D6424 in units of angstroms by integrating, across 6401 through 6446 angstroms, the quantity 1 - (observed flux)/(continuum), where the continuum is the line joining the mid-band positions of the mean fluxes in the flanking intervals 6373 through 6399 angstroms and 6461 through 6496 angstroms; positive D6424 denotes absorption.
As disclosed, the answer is 0.0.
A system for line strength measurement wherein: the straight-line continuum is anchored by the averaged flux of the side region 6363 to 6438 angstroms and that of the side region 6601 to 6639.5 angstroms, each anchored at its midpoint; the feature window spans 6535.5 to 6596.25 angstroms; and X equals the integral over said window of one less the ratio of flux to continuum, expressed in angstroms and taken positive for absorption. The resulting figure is 3.25 angstroms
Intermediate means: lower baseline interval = 8.84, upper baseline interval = 8.51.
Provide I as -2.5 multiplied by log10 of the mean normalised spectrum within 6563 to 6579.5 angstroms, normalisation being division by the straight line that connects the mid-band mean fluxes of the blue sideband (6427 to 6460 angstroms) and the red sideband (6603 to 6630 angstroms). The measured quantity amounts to 0.093 mag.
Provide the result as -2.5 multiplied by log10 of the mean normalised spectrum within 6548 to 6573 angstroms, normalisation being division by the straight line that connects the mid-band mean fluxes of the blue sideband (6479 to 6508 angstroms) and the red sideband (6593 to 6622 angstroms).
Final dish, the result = 0.12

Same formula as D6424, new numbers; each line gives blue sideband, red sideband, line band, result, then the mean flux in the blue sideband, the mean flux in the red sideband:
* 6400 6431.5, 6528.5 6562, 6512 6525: -0.5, 8.81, 8.3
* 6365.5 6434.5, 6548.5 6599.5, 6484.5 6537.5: -2.1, 8.84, 8.05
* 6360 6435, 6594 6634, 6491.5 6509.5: 0.1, 8.84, 8.5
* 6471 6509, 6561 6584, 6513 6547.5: -1.6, 8.69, 7.76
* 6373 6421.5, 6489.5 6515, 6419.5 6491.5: 0.1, 8.83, 8.66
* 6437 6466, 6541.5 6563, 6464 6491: -0.9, 8.66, 7.95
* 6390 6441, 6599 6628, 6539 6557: 0.4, 8.8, 8.51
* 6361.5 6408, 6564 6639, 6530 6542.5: -0.1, 8.86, 8.4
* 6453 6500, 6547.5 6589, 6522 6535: -0.5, 8.68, 7.96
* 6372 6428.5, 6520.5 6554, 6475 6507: -0.1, 8.84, 8.54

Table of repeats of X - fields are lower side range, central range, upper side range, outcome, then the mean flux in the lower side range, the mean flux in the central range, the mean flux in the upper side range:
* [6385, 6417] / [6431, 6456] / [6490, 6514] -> 0.11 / 8.82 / 8.71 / 8.65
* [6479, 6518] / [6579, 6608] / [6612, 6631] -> 0.42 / 8.69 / 8.46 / 8.55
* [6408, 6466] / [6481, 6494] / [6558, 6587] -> -0.52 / 8.73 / 8.72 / 7.81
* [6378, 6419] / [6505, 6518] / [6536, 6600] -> -0.54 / 8.83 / 8.72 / 8.15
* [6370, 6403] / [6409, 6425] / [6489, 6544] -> -0.07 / 8.85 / 8.84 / 8.65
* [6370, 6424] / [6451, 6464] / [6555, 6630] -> 0.07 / 8.84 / 8.6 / 8.21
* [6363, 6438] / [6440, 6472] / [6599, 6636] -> 0.27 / 8.84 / 8.68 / 8.52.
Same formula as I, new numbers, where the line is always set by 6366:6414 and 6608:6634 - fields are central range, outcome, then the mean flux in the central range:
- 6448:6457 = 0.02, 8.6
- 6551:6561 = 0.08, 8.01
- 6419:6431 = 0.00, 8.8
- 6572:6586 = 0.02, 8.43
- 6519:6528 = 0.00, 8.67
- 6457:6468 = 0.01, 8.66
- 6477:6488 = 0.00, 8.71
